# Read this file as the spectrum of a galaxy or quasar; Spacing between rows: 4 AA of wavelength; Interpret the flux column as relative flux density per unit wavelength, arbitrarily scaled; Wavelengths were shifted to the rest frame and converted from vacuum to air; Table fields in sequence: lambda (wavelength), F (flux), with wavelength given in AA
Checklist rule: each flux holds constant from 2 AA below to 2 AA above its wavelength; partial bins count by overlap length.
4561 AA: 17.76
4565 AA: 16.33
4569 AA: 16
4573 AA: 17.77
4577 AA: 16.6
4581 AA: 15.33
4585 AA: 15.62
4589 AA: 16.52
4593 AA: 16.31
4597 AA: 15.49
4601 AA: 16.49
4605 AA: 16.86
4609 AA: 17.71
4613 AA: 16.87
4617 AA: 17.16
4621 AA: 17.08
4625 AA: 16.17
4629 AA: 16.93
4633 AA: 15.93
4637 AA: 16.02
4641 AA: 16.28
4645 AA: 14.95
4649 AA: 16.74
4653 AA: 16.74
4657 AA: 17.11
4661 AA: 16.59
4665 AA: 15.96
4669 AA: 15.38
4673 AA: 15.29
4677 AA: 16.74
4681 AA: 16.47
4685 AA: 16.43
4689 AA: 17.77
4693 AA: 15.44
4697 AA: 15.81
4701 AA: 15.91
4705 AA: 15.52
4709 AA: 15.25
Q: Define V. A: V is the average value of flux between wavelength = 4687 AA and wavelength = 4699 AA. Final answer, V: 16.3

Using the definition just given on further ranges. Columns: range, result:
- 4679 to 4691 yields 16.9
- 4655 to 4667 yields 16.6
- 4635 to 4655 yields 16.1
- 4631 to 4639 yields 16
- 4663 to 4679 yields 15.8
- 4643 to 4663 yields 16.4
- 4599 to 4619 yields 17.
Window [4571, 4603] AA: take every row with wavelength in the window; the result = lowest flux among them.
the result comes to 15.33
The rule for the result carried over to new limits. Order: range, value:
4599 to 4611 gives 16.49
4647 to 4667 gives 15.96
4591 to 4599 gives 15.49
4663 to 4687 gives 15.29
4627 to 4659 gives 14.95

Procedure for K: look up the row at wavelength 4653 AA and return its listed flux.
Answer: 16.74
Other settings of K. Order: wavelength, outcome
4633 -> 15.93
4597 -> 15.49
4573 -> 17.77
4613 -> 16.87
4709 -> 15.25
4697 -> 15.81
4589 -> 16.52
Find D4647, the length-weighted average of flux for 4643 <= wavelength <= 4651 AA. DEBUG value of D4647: 15.8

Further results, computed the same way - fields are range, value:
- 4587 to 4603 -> 16.2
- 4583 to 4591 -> 16.1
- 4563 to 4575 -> 16.7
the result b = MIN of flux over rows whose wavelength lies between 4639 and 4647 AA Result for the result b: 14.95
